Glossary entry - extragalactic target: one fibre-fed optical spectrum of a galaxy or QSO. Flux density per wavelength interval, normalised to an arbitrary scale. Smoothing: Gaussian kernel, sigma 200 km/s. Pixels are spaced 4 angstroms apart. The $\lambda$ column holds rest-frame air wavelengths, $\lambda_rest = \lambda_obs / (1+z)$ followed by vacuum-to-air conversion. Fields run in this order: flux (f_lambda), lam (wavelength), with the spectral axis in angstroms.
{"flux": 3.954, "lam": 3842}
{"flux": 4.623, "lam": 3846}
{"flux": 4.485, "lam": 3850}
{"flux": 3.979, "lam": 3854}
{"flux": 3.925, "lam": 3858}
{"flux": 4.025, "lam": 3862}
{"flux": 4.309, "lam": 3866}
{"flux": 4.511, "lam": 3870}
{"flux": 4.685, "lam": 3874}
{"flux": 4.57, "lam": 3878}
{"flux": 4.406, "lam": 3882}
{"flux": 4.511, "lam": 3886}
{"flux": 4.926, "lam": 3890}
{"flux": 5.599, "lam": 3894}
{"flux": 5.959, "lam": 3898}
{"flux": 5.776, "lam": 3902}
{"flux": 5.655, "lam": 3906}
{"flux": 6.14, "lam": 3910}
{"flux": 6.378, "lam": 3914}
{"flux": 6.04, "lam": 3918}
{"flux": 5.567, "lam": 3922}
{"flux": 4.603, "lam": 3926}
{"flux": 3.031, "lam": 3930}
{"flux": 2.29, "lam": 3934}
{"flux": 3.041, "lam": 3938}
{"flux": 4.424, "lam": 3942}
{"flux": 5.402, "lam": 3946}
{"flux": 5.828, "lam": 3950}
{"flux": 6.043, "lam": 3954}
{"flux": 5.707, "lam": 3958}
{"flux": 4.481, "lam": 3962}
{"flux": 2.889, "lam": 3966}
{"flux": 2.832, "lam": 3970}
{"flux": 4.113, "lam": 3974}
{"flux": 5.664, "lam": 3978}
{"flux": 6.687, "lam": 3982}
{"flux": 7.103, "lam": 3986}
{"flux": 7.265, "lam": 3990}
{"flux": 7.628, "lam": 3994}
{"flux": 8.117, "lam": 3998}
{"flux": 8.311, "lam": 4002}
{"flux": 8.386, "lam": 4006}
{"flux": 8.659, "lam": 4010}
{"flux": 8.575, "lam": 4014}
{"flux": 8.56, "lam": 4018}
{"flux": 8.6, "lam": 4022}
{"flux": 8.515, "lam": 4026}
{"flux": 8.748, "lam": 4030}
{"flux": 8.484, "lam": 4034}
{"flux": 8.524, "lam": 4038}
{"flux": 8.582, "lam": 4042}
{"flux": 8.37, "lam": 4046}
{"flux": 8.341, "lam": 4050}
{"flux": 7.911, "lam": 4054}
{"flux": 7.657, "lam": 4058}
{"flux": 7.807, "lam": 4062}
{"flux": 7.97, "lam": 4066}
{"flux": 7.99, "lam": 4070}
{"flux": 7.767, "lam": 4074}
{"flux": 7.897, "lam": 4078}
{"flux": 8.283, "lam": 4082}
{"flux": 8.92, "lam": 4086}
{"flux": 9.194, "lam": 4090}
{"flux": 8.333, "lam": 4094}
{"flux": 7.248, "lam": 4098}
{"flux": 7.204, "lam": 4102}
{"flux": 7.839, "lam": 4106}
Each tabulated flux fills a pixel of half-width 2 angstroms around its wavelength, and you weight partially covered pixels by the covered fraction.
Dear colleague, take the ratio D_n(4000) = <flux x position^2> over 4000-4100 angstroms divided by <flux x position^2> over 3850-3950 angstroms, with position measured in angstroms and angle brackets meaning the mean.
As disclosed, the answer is 1.9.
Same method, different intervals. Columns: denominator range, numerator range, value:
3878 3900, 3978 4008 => 1.57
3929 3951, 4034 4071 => 2.17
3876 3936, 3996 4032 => 1.78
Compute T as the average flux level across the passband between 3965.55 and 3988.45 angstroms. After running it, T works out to 5.06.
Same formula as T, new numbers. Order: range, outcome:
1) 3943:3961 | 5.6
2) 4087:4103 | 8.1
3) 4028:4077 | 8.17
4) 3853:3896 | 4.51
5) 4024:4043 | 8.57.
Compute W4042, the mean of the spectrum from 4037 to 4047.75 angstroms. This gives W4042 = 8.49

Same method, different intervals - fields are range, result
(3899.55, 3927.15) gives 5.78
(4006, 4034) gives 8.58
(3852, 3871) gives 4.13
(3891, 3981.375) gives 4.91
